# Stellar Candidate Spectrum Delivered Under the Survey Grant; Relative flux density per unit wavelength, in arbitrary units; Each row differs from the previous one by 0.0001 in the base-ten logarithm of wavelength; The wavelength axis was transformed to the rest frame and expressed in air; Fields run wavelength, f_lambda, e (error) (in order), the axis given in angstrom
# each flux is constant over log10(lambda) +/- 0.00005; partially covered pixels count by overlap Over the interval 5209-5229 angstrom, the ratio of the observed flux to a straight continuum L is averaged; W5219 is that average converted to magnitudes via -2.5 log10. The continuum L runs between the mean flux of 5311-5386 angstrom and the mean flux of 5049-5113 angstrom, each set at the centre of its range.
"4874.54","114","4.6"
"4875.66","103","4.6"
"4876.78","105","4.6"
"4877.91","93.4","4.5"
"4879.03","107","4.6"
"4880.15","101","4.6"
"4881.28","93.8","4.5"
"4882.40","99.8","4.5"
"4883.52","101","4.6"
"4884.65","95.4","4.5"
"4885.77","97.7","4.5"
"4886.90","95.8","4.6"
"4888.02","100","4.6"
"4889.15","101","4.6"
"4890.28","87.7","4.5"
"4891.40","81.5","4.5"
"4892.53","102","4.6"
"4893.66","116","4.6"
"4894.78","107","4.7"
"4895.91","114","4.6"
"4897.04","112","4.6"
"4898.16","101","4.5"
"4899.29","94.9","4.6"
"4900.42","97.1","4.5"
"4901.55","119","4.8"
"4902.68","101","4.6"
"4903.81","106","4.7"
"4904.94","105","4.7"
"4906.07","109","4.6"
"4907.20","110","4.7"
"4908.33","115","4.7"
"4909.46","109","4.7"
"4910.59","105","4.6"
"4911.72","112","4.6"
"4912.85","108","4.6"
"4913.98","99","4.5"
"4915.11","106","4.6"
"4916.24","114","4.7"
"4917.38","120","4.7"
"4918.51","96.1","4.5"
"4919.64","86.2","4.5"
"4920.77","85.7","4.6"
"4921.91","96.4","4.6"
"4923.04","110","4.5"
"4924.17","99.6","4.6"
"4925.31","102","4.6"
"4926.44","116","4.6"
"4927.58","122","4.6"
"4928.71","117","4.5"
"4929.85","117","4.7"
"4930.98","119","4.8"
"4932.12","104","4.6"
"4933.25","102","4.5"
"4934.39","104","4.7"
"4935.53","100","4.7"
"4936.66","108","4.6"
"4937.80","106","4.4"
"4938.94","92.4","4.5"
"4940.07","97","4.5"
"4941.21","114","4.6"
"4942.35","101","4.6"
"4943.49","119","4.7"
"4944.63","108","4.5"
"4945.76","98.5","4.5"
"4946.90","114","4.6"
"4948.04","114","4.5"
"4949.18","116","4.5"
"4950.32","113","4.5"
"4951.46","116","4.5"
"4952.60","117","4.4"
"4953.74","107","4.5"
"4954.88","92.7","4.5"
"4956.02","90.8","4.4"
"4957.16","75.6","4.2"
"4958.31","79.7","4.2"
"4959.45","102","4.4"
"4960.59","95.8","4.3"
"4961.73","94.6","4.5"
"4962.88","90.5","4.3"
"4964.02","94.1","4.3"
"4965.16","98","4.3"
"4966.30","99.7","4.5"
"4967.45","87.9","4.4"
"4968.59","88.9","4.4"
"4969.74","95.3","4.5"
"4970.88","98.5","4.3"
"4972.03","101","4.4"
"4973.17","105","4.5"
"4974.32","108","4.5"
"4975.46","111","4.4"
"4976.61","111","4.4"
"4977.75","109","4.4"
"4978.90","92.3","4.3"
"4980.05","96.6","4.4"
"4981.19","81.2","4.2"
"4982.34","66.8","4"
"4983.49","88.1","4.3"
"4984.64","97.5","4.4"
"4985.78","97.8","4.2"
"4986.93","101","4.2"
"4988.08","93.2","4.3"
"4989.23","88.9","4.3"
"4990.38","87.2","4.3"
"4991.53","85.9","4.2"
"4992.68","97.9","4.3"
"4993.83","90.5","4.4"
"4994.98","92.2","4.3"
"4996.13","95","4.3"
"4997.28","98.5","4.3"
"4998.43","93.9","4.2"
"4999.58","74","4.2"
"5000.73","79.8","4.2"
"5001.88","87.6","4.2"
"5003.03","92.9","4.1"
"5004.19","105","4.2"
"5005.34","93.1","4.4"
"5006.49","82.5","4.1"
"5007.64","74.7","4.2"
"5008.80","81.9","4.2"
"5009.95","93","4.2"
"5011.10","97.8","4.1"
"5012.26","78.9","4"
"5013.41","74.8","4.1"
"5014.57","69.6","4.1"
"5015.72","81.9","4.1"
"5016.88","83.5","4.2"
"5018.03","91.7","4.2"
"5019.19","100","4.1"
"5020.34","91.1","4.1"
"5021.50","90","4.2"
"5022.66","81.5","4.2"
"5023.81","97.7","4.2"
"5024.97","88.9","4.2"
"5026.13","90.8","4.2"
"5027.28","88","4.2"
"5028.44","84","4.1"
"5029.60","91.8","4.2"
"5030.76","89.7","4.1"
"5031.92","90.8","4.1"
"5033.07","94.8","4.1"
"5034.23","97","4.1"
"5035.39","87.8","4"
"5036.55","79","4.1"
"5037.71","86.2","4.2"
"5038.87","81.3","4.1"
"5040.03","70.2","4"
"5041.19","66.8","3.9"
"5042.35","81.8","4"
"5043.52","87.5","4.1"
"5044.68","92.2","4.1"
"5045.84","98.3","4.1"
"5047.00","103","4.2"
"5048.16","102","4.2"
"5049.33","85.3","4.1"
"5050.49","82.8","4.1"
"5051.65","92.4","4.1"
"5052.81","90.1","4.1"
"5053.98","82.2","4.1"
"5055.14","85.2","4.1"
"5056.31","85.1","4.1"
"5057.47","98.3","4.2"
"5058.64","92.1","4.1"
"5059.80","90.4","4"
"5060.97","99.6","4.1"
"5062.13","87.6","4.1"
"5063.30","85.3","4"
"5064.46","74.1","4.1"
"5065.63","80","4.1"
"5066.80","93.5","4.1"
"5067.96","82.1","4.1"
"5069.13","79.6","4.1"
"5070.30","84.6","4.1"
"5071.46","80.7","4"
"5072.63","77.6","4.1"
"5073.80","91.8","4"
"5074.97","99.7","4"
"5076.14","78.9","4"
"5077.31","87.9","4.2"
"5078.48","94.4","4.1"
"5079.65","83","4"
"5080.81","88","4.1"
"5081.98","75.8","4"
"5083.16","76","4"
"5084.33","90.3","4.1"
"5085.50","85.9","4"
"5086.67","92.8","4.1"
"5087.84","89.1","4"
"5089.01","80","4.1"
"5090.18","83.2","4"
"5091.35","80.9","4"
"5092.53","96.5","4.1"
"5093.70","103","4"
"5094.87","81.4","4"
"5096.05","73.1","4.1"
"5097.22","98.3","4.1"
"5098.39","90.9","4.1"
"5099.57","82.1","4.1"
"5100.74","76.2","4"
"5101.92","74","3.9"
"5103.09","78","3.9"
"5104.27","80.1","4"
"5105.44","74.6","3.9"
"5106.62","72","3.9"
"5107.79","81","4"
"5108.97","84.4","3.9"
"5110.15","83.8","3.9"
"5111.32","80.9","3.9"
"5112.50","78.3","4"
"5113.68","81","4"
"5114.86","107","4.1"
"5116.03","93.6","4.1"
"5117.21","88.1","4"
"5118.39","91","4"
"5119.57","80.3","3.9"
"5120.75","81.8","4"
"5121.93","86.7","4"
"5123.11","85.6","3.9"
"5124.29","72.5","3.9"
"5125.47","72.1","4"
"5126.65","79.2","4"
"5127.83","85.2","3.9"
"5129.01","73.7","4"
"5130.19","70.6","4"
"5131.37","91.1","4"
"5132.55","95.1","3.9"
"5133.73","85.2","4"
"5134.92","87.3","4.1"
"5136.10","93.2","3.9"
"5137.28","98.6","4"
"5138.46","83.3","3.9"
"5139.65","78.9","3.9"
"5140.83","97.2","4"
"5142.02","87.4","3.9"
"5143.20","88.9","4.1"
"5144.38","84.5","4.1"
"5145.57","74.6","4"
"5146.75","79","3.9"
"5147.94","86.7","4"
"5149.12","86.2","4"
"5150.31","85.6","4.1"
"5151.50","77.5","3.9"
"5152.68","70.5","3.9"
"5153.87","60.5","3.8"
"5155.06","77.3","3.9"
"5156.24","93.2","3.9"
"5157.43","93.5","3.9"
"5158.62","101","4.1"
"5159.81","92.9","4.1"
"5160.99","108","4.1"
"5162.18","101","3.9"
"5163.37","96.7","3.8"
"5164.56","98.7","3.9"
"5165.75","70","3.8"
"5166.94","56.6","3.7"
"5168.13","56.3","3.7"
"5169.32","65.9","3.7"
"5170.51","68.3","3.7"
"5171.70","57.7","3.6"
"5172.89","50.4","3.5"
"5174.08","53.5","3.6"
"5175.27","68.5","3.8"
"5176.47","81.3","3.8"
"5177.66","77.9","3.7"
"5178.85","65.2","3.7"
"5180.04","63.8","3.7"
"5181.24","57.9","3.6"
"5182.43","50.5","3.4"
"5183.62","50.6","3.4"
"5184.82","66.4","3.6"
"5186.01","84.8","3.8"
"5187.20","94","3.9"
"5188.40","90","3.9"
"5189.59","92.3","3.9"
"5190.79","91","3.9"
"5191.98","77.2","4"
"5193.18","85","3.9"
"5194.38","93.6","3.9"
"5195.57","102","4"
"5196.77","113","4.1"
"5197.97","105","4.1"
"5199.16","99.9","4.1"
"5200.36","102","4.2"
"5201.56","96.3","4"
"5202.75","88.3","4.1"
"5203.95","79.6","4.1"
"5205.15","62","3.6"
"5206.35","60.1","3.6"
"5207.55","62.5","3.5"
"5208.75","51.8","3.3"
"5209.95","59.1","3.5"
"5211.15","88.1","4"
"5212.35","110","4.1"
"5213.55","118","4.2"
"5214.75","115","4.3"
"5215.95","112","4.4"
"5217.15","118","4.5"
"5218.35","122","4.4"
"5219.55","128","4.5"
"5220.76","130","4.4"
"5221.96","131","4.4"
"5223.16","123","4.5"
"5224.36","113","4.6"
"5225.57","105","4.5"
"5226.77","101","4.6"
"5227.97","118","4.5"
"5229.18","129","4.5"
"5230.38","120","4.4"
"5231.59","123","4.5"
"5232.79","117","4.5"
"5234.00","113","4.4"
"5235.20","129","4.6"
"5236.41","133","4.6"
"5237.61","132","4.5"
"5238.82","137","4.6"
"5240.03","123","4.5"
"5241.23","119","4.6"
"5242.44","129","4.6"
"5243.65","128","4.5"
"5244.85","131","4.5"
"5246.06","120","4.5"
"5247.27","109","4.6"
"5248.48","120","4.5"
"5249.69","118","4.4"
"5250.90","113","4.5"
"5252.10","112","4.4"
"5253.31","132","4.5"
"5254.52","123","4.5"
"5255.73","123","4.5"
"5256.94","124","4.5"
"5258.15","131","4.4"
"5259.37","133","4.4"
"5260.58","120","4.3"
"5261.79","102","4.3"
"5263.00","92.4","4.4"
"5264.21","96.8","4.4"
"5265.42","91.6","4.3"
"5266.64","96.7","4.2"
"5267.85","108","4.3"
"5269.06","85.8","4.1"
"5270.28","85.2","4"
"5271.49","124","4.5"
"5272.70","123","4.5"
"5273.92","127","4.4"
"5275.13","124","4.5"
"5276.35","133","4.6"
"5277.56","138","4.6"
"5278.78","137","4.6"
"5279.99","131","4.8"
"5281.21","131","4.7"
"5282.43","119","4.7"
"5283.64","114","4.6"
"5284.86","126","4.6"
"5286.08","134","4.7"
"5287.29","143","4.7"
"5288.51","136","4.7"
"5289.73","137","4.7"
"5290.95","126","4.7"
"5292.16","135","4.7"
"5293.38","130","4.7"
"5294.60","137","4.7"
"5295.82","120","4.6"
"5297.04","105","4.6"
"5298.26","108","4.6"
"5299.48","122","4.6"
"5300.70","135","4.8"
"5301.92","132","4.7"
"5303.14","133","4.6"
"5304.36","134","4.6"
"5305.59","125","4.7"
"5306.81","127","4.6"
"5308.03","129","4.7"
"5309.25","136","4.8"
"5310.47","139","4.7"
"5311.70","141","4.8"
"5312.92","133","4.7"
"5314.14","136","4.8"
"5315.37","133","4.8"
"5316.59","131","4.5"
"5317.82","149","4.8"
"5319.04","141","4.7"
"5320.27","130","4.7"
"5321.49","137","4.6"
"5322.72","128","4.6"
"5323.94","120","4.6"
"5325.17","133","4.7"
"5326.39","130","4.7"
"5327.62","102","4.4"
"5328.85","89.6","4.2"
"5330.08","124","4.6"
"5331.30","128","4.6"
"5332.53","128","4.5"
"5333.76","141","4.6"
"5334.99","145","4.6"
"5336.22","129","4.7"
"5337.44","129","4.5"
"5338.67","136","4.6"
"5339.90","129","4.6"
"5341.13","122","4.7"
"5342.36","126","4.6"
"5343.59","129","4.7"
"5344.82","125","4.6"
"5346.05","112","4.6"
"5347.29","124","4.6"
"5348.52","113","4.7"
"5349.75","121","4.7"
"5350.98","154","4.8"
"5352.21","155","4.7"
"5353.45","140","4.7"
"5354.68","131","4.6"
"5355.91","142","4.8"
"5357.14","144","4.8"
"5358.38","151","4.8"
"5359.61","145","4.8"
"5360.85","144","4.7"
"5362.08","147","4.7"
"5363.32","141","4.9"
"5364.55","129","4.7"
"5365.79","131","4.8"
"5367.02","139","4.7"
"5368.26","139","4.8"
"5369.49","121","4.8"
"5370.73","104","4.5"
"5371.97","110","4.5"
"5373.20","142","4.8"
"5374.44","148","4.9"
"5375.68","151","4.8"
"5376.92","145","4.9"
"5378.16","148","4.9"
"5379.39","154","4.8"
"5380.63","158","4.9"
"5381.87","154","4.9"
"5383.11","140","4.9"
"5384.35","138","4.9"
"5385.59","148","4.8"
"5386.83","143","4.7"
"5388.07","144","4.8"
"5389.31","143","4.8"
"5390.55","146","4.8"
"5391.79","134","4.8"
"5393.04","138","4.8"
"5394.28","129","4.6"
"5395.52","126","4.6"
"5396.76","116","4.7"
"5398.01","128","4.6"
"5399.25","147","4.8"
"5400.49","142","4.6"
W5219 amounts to -0.01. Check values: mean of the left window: 85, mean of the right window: 134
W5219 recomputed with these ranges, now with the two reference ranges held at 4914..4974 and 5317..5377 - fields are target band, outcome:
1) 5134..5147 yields 0.32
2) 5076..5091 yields 0.31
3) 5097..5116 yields 0.35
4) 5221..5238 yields 0.03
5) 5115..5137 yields 0.34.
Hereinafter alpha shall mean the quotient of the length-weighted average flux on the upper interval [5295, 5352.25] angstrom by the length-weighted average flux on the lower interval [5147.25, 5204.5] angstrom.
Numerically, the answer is 1.59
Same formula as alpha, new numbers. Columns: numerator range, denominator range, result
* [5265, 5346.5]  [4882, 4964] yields 1.22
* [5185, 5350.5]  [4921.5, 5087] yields 1.26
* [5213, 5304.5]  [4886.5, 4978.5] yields 1.17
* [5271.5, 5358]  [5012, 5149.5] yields 1.51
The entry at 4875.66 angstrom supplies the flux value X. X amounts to 103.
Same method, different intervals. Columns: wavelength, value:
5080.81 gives 88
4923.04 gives 110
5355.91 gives 142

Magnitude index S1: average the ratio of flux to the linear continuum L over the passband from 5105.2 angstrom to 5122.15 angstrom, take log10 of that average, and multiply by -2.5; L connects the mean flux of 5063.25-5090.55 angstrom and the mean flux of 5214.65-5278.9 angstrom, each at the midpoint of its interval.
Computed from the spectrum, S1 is 0.10 mag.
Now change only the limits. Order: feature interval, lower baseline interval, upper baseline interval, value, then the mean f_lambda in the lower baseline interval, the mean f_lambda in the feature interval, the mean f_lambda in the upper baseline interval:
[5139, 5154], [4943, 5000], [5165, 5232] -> 0.11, 97.4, 82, 88.5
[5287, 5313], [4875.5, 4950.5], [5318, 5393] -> 0.01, 105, 130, 135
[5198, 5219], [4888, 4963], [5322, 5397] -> 0.33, 104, 91.4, 134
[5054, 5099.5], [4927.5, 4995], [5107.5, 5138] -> 0.03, 100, 86.6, 84.9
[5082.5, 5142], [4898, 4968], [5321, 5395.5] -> 0.35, 104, 84.5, 134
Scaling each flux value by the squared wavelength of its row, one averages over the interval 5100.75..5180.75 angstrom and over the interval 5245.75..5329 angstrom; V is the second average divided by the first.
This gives 1.62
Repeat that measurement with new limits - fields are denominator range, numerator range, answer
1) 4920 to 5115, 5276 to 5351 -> 1.58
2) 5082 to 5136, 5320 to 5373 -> 1.70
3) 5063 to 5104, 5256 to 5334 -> 1.59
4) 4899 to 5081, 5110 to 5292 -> 1.13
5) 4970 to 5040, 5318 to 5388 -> 1.70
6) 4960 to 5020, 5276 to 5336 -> 1.60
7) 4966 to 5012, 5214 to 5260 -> 1.45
